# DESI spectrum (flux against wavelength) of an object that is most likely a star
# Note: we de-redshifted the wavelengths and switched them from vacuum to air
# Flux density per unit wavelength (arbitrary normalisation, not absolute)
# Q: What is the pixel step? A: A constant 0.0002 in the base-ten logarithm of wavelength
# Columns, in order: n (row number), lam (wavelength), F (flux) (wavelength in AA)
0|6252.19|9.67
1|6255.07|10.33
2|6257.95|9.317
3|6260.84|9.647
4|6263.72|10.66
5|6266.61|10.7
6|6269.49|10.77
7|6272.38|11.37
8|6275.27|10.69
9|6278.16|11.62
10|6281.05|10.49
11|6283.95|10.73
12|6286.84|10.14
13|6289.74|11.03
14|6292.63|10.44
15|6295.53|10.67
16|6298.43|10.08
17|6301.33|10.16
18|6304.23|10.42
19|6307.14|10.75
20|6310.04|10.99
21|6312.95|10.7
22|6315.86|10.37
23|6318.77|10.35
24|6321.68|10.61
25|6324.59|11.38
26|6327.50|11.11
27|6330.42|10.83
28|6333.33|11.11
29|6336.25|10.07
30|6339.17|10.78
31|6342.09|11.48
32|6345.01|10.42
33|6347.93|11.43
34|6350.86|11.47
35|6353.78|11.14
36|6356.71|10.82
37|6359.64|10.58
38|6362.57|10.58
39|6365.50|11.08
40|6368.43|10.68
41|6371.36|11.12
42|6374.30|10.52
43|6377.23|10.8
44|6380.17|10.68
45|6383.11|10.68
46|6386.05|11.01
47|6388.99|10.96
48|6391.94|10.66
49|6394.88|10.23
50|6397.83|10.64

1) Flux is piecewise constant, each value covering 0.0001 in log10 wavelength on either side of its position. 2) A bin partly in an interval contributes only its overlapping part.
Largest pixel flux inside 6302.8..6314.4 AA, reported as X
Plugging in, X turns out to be 10.99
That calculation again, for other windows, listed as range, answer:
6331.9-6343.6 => 11.48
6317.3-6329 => 11.38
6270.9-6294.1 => 11.62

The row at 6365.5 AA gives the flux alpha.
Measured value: 11.08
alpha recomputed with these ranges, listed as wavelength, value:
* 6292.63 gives 10.44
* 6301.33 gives 10.16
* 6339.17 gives 10.78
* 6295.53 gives 10.67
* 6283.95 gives 10.73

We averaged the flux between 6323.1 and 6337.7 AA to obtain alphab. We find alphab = 10.9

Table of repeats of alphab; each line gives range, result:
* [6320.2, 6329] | 11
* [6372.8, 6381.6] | 10.7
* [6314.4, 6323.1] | 10.4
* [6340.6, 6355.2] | 11.2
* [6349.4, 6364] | 10.9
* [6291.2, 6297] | 10.6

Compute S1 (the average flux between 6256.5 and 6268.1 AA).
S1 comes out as 10.1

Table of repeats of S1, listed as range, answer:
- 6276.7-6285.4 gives 10.9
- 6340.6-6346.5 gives 11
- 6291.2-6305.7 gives 10.4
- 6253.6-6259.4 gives 9.81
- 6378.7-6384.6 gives 10.7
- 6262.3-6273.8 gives 10.9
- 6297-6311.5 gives 10.5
